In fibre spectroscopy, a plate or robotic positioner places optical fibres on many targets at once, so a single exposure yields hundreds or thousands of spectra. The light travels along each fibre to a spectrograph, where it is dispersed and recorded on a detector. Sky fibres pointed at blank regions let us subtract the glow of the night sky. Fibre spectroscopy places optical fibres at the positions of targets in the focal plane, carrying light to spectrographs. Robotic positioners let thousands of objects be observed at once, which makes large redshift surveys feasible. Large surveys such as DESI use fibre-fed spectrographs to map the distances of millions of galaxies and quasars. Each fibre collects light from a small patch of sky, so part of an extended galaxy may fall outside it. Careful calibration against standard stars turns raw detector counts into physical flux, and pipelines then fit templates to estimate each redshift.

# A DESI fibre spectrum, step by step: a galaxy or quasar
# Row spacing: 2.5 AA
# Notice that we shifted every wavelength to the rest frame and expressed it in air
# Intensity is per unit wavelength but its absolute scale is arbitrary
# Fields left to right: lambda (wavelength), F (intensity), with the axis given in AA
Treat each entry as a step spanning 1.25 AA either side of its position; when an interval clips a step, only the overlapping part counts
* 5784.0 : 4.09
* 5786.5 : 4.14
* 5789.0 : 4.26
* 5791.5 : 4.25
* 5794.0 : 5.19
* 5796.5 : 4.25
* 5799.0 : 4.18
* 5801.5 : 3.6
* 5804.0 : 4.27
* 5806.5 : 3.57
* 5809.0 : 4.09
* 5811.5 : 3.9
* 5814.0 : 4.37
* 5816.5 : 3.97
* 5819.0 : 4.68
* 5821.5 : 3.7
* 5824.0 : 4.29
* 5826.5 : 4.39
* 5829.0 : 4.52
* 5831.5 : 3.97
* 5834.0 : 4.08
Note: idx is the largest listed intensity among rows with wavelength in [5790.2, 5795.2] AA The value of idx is 5.19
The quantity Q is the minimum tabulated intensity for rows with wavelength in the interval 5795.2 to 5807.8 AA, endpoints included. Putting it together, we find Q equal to 3.57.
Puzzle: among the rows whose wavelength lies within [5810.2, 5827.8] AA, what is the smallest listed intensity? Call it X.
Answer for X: 3.7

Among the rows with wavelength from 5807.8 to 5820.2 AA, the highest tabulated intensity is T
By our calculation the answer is 4.68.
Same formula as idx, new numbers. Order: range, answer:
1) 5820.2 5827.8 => 4.39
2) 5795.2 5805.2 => 4.27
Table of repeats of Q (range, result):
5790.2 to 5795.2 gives 4.25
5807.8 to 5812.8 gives 3.9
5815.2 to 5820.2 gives 3.97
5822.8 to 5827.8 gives 4.29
